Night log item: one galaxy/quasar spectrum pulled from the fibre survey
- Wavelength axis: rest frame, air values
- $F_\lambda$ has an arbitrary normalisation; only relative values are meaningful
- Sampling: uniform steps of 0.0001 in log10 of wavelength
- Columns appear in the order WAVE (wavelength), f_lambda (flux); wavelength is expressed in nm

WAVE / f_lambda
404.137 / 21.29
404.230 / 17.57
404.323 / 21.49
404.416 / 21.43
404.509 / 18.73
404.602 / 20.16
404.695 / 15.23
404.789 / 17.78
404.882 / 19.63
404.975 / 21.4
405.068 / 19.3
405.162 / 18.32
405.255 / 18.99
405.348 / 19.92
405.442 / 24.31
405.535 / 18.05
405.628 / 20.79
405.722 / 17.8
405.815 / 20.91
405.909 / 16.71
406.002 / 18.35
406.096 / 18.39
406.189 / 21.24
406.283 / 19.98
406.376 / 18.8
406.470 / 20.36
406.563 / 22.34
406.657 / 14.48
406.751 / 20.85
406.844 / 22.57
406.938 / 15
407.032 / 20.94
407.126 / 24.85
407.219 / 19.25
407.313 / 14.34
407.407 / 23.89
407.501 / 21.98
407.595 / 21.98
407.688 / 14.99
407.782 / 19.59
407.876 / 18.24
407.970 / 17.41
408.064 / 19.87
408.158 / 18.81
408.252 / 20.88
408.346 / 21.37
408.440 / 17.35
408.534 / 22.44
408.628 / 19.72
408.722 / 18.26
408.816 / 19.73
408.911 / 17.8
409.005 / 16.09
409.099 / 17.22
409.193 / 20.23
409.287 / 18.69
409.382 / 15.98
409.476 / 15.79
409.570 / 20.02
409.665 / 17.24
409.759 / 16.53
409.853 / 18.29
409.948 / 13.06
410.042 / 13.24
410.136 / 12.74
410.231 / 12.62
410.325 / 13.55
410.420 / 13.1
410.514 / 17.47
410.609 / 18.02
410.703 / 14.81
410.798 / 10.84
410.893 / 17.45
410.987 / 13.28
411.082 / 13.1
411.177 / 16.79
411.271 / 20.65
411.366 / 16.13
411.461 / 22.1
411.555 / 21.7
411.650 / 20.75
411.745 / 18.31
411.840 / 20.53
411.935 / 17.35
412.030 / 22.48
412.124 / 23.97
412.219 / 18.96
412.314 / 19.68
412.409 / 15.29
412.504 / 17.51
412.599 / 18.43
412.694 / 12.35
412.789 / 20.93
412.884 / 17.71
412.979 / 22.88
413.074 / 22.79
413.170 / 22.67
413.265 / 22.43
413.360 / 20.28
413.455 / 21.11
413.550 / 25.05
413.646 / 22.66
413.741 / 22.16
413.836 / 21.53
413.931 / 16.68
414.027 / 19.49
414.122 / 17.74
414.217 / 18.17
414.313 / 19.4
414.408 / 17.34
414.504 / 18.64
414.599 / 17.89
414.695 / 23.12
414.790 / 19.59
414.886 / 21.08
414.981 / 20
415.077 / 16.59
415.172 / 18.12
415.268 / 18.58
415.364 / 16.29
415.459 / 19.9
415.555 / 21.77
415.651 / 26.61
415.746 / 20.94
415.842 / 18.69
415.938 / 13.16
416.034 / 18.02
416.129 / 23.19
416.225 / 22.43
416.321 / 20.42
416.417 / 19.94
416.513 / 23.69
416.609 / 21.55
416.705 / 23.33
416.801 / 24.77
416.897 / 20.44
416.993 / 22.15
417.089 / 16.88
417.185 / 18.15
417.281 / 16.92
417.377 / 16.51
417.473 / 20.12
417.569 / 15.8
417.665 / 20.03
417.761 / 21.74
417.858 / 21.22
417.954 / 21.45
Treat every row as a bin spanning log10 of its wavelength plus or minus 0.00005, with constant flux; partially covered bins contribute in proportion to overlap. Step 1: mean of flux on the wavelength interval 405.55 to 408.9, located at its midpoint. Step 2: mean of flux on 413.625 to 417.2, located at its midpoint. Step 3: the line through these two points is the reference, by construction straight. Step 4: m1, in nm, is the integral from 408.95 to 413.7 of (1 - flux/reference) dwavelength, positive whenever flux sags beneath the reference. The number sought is 0.42 nm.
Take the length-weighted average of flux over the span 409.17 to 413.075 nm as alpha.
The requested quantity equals 17.4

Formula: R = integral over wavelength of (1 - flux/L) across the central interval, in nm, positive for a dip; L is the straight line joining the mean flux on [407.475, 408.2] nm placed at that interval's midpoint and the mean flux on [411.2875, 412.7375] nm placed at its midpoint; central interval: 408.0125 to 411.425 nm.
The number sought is 0.380 nm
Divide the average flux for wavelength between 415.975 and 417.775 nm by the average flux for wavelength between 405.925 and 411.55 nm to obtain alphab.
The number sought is 1.1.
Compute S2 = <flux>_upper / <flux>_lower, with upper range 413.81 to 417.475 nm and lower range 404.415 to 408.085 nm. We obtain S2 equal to 1.01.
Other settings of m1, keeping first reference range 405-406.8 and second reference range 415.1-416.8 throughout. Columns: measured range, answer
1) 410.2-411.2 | 0.267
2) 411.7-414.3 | 0.027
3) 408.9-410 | 0.146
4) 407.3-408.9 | 0.014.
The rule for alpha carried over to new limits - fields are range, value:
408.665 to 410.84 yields 16.2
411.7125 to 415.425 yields 19.6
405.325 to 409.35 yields 19.4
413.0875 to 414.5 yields 20.5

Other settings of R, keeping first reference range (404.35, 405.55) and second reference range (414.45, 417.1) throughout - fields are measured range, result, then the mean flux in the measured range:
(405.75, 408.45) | 0.02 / 19.5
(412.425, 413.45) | 0.02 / 19.7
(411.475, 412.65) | 0.02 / 19.6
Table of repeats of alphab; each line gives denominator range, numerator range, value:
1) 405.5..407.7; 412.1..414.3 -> 1.02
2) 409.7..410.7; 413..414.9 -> 1.38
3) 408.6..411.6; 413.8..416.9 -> 1.20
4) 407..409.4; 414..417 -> 1.04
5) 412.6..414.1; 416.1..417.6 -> 0.99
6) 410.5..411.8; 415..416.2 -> 1.12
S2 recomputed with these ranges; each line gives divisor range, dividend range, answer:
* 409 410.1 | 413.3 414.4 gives 1.20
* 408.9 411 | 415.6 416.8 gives 1.33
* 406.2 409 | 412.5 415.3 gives 1.01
